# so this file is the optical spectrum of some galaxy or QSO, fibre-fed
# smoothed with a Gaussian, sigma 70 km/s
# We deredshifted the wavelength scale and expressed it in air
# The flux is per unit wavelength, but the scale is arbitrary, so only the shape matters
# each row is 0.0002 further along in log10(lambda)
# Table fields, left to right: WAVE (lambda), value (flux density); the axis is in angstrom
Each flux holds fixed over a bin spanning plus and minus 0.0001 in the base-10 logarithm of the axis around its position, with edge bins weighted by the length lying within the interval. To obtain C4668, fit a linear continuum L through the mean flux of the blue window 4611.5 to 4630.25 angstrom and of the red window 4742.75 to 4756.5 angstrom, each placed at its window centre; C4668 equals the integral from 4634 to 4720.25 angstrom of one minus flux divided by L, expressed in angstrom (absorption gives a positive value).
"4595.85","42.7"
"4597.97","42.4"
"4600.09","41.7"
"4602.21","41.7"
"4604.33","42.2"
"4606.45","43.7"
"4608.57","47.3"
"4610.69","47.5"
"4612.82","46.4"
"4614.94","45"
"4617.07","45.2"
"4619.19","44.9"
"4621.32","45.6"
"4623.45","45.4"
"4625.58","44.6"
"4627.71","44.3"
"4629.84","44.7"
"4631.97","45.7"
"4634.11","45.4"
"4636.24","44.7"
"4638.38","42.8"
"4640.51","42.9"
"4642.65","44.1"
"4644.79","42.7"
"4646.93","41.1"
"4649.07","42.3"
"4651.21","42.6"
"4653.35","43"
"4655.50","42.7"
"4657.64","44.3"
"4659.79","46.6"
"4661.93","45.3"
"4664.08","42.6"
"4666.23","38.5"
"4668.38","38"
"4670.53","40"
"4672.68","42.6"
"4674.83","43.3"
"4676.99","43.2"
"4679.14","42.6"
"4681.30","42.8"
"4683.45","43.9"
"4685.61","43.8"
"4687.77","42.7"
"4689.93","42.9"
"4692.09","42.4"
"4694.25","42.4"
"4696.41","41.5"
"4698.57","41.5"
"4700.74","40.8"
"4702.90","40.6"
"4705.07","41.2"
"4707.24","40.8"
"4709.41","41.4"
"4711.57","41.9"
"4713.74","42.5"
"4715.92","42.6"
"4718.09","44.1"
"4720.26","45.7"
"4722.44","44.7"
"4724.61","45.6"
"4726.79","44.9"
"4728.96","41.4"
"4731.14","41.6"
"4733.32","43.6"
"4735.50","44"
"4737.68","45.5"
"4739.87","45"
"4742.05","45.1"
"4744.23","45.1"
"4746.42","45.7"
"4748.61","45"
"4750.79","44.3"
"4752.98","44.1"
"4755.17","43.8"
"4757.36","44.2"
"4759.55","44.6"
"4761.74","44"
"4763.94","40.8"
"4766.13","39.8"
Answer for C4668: 4.6 angstrom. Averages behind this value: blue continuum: 45.2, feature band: 42.5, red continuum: 44.7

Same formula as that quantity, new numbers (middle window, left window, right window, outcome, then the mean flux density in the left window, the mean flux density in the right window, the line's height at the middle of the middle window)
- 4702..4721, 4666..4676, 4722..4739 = 0.27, 40.7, 43.9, 42.9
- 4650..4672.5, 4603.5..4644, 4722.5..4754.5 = 1.18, 44.9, 44.4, 44.7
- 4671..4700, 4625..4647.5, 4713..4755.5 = 0.95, 44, 44.2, 44.1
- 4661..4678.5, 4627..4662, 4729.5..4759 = 0.90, 43.8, 44.3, 43.9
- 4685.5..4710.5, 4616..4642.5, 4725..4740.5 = 1.31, 44.7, 43.7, 44.1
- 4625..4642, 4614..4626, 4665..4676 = -0.18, 45.1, 40.5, 43.9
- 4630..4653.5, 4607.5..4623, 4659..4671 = 0.17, 46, 41.8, 43.8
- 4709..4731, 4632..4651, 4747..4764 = 0.20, 43.3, 44.1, 43.9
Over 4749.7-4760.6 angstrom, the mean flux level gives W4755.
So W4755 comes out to 44.2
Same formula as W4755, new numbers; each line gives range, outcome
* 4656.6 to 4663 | 45.4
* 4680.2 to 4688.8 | 43.3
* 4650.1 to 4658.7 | 43.2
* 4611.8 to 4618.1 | 45.5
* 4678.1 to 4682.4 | 42.7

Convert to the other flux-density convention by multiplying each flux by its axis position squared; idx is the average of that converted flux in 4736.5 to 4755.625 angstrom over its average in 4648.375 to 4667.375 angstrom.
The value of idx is 1.1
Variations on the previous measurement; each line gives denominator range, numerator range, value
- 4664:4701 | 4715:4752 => 1.08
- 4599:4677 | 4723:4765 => 1.06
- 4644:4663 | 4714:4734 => 1.04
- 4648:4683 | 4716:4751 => 1.07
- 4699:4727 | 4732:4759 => 1.06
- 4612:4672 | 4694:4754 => 1.03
